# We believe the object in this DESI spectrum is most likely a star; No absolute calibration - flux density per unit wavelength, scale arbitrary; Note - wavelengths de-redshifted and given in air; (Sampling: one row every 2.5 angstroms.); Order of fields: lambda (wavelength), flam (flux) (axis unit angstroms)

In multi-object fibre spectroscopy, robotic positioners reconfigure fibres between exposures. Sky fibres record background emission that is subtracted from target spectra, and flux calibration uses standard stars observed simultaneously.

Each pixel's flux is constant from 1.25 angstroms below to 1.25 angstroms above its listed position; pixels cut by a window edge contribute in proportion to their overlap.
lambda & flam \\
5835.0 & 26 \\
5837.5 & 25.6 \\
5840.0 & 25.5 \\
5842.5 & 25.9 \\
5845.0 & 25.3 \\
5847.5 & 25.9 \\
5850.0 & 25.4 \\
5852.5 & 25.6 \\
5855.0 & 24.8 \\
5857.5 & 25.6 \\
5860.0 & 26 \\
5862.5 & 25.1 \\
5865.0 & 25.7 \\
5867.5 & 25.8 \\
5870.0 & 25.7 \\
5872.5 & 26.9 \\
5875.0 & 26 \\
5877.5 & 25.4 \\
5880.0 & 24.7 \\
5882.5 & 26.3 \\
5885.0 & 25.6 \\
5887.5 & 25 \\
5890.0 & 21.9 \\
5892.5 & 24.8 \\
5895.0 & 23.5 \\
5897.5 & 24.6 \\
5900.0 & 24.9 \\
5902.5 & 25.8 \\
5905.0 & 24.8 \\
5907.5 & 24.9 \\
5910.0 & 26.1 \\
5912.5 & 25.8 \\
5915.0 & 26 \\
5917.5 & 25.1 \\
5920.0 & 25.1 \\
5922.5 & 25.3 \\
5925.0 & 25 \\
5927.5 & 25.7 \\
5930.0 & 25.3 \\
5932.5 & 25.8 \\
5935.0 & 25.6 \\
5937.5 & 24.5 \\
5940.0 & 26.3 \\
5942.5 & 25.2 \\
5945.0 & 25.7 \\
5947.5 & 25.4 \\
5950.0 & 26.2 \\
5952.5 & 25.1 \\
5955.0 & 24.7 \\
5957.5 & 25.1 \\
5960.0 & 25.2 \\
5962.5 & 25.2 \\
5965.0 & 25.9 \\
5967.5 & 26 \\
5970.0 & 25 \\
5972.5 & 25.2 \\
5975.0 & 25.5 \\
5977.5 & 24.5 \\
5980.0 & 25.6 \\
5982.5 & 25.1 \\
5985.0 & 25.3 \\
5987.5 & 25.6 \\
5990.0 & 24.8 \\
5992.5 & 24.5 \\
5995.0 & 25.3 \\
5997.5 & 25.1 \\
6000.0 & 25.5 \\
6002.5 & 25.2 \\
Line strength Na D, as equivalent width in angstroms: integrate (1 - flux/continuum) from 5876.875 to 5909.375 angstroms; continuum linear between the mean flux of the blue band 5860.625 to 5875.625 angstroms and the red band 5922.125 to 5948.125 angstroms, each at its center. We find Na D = 1.2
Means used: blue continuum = 25.9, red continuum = 25.4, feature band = 24.8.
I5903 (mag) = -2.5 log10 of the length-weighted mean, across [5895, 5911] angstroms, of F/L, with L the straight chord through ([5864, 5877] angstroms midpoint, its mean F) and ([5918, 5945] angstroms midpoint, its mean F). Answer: 0.03 mag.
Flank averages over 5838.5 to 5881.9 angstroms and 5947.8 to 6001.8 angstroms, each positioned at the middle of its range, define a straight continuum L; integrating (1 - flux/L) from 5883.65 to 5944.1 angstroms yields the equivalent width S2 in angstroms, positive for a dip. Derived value 0.8 angstroms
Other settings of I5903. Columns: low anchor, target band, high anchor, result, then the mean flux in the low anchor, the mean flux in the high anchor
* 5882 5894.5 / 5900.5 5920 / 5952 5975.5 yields -0.03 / 24.6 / 25.3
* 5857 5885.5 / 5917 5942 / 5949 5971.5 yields 0.01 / 25.7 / 25.4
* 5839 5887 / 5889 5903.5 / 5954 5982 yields 0.05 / 25.6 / 25.3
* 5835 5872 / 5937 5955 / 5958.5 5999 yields -0.01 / 25.6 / 25.2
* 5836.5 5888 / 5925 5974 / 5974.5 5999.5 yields -0.01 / 25.6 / 25.1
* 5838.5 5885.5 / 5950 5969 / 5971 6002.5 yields 0.00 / 25.6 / 25.2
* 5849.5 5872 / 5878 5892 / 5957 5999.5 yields 0.03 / 25.6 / 25.2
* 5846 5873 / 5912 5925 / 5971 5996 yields 0.00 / 25.6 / 25.1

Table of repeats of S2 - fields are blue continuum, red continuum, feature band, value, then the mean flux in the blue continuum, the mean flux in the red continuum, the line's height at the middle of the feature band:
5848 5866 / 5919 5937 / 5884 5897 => 0.6 angstroms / 25.5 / 25.4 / 25.4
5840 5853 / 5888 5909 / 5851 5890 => -0.7 angstroms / 25.6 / 24.4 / 25.1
